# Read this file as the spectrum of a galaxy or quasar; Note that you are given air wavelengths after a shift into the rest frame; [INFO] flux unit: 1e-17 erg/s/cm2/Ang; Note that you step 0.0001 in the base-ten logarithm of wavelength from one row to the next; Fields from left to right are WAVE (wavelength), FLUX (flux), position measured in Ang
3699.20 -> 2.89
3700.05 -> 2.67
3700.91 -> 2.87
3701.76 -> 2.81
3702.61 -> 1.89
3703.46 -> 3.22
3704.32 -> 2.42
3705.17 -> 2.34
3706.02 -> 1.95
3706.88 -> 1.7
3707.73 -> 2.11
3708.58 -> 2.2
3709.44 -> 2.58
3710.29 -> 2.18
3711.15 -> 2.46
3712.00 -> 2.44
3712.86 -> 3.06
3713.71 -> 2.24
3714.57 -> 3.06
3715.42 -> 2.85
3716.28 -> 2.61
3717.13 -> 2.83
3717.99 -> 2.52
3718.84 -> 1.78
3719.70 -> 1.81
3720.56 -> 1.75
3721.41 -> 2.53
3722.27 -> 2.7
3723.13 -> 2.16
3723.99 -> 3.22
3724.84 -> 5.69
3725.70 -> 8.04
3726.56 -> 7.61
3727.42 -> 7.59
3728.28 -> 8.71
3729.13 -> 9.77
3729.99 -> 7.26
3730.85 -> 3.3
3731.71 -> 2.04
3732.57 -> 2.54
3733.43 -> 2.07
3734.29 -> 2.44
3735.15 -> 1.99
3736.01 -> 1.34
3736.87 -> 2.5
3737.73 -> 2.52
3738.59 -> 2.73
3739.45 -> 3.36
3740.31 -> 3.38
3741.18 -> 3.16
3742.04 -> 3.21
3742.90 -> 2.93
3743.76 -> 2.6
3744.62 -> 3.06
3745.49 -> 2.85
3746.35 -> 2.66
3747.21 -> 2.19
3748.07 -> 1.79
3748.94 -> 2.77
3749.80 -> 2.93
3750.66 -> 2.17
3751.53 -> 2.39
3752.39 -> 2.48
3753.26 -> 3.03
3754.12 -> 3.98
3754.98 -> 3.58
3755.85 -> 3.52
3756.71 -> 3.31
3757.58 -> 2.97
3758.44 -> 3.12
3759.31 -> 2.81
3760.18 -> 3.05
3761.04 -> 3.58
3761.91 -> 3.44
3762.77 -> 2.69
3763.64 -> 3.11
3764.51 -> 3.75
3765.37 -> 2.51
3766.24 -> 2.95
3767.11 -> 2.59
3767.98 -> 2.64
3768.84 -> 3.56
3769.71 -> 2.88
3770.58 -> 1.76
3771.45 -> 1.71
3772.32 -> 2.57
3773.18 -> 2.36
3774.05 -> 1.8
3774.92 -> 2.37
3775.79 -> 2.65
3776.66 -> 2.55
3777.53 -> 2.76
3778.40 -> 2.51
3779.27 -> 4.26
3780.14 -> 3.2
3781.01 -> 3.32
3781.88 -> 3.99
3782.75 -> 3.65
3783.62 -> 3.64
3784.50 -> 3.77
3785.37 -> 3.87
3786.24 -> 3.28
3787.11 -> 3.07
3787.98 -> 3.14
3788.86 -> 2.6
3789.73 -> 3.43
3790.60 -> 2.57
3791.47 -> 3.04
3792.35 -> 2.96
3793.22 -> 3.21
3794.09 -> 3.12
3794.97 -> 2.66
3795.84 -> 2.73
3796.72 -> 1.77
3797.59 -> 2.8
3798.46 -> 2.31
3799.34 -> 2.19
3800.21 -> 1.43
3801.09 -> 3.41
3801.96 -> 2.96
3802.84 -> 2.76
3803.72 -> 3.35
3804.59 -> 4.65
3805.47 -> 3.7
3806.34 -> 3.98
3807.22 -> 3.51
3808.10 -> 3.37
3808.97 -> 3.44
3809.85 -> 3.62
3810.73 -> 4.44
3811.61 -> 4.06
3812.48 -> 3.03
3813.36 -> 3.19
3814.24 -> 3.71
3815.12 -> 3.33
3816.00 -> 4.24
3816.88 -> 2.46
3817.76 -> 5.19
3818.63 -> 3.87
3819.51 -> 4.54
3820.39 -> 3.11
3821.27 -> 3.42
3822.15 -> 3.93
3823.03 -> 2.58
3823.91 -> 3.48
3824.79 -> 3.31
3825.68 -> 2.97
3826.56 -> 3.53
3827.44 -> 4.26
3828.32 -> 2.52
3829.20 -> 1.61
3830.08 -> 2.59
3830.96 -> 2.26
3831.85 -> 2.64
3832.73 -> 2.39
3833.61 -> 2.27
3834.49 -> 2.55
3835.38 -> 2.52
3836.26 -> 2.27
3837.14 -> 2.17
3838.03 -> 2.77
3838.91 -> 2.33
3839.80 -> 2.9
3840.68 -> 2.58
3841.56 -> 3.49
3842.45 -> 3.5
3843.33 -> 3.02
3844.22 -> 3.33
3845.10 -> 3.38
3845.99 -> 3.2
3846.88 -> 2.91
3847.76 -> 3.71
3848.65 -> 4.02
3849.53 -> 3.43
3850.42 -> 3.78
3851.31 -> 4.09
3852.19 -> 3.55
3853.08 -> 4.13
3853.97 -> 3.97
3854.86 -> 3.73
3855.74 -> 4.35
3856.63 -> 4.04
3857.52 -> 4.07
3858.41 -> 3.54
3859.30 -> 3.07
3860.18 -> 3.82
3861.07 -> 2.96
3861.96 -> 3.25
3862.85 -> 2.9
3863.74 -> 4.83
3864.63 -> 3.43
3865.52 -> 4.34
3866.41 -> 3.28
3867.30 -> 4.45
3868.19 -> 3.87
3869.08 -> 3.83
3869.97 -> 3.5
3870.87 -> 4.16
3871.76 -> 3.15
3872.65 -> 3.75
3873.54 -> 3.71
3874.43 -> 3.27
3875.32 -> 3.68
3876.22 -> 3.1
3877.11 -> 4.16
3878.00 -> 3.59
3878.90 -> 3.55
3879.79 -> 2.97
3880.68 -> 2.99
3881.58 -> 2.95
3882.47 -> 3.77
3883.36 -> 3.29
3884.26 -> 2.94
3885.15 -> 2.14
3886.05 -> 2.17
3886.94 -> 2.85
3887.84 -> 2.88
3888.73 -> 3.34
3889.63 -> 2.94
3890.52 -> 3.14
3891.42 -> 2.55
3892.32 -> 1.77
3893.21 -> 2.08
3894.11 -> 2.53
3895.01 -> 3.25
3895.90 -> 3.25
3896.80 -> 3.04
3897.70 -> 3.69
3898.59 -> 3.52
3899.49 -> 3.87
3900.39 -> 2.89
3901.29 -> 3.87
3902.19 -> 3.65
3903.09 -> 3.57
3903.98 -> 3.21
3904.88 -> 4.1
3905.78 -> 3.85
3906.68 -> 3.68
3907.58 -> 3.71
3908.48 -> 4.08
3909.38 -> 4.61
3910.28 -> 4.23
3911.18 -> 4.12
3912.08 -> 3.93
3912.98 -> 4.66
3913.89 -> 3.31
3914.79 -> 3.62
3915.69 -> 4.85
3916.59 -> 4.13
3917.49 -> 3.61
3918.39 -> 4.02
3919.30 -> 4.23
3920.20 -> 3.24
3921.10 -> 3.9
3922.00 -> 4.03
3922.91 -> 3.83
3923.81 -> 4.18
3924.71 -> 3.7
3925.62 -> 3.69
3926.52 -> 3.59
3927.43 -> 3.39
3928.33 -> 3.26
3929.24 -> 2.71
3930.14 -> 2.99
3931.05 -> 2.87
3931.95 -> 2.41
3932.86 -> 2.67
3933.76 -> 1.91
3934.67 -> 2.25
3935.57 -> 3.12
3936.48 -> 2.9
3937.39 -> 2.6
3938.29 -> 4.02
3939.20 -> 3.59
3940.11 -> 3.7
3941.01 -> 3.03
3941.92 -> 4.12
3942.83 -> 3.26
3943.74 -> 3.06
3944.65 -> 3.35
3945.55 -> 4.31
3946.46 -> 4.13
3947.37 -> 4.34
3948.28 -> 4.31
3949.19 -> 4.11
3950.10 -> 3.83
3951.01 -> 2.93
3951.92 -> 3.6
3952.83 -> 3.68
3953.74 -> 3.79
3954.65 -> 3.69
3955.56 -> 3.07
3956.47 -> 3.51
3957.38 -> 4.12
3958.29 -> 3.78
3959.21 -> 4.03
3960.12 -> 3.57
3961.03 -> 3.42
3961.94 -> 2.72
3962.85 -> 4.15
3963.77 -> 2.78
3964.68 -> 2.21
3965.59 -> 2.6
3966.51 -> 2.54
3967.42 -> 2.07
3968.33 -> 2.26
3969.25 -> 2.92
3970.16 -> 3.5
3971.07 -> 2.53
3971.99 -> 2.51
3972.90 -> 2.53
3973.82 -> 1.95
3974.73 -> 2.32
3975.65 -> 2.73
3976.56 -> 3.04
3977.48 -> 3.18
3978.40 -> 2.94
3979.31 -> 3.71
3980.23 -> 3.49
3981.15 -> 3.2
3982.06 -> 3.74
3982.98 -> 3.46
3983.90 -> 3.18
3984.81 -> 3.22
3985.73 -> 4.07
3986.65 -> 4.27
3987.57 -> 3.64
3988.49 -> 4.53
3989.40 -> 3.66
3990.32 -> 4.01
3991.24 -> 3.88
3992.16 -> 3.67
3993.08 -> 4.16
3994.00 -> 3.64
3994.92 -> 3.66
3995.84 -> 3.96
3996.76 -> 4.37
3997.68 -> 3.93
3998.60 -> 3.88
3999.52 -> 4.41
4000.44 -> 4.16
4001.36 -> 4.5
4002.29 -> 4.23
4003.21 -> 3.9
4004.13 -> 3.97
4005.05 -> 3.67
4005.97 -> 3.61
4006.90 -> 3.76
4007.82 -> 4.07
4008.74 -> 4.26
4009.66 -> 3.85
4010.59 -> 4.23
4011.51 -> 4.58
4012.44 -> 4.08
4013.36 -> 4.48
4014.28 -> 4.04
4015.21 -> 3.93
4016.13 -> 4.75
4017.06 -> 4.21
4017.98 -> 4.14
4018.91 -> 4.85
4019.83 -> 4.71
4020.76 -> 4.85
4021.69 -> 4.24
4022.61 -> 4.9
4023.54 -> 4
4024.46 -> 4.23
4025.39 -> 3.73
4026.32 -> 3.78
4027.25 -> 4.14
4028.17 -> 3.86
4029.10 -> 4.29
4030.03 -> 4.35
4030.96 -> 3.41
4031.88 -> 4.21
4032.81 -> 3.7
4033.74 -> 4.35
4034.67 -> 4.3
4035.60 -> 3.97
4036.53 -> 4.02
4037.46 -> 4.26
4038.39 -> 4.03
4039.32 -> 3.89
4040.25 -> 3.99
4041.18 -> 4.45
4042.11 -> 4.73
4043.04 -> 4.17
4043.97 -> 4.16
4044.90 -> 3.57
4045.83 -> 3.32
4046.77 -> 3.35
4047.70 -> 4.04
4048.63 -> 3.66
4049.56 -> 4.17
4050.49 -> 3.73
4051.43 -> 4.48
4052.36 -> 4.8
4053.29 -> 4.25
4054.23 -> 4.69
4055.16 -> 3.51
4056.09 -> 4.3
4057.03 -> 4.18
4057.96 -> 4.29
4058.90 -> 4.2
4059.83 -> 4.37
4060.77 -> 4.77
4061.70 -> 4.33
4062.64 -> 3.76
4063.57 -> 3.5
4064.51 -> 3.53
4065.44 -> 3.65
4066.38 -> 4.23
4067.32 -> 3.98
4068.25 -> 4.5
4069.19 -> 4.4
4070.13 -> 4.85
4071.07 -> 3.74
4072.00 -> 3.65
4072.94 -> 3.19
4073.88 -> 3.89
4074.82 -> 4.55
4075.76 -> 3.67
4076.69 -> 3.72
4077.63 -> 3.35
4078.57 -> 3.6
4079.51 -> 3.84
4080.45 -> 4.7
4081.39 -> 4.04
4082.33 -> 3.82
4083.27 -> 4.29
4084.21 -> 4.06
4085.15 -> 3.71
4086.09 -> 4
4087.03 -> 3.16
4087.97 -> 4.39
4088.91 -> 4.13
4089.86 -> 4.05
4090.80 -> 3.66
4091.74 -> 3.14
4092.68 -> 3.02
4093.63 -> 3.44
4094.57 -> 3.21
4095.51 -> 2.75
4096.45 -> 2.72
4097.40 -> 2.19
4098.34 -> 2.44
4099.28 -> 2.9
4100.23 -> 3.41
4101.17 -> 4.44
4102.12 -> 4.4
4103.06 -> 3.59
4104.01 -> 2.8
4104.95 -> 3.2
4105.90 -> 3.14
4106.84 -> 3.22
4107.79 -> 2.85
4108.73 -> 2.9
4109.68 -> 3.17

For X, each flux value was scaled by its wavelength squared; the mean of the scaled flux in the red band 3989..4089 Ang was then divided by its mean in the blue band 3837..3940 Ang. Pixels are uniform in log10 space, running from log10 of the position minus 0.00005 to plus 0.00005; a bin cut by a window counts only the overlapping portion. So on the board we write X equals 1.28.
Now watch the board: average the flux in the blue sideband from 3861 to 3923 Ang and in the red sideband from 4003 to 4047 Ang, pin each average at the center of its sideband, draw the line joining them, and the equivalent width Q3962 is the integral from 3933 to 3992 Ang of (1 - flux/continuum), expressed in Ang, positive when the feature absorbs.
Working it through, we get 7.8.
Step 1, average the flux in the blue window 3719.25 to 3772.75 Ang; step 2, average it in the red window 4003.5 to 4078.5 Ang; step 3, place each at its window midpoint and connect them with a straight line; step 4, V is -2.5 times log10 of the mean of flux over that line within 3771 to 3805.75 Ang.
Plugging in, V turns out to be 0.16 mag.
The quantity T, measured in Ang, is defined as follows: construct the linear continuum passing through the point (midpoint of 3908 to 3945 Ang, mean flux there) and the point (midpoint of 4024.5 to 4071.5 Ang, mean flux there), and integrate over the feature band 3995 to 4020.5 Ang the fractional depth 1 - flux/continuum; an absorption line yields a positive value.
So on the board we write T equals -1.7 Ang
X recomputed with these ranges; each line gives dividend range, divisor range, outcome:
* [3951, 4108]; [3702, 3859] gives 1.35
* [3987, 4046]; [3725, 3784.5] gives 1.42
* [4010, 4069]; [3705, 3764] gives 1.52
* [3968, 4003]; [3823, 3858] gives 1.20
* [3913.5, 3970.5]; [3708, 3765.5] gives 1.17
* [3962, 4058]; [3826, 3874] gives 1.24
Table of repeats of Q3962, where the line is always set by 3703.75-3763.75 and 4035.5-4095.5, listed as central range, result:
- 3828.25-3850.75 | 3.7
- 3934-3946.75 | 1.1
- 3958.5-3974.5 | 3.8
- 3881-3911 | 2.5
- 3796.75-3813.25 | 0.5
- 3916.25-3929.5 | -0.3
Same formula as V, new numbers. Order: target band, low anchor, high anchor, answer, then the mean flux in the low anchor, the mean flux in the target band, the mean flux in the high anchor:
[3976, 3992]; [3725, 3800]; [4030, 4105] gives 0.03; 3.22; 3.6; 3.87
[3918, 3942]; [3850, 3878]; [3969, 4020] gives 0.13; 3.73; 3.32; 3.75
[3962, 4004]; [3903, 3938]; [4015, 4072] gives 0.14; 3.56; 3.41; 4.14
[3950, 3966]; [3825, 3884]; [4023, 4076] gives 0.09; 3.33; 3.41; 4.06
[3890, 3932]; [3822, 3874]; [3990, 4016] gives 0.02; 3.32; 3.55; 4.04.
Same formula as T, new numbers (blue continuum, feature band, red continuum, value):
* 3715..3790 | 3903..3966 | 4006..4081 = 3.36 Ang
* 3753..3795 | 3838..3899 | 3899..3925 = 4.28 Ang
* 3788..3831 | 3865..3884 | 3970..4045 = -0.80 Ang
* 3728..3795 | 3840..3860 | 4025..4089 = -1.24 Ang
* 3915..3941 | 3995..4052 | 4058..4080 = -4.85 Ang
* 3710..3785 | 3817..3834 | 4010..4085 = 1.21 Ang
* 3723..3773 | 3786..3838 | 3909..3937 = 5.09 Ang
